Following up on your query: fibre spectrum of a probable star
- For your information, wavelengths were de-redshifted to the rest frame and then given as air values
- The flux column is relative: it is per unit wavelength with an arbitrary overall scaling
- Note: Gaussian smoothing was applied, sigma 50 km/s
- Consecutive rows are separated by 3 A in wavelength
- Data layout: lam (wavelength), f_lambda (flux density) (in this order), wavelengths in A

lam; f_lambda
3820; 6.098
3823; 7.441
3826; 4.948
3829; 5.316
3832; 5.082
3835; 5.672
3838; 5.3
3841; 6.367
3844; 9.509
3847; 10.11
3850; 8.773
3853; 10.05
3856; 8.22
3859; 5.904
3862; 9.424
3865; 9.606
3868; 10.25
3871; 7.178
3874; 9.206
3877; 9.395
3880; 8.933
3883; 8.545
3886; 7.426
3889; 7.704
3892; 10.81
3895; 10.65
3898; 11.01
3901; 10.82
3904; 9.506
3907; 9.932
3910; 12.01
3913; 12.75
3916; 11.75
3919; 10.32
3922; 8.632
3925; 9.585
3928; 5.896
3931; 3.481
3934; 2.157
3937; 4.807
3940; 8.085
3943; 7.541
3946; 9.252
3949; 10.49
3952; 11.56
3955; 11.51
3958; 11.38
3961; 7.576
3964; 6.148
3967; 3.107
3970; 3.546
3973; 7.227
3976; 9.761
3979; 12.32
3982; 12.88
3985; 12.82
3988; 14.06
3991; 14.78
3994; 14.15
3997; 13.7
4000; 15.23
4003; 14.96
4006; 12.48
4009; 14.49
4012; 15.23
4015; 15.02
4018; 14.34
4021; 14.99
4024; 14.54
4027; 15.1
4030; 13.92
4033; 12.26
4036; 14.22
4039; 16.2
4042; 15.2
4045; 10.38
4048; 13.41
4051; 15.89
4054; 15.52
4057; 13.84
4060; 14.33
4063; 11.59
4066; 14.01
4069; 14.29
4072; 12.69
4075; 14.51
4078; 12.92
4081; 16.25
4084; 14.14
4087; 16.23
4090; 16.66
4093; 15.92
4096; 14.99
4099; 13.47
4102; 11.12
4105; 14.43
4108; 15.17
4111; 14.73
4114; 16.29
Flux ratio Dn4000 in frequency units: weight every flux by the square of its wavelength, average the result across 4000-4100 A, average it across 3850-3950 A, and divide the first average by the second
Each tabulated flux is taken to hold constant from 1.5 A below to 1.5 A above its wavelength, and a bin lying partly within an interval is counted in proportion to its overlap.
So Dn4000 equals 1.76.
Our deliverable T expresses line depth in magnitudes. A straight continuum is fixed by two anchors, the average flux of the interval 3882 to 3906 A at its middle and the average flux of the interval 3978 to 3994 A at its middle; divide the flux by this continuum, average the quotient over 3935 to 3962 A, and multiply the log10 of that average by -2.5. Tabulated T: 0.30 mag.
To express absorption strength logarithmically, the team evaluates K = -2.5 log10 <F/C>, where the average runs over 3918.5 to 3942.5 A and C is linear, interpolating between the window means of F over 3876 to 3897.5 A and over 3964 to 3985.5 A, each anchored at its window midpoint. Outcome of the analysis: 0.33 mag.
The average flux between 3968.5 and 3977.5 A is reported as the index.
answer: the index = 6.84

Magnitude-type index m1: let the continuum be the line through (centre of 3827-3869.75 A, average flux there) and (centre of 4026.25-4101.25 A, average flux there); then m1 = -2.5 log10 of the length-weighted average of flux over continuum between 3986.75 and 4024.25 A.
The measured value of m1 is -0.16 mag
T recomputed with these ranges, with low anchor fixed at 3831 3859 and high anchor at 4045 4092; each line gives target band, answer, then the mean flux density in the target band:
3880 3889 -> 0.091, 8.1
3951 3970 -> 0.337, 8.07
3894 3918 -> -0.169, 11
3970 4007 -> -0.047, 12.5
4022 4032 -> -0.108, 14.4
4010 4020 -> -0.169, 14.9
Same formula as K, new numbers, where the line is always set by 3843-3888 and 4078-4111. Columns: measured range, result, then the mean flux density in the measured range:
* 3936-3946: 0.43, 7.28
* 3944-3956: 0.05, 10.5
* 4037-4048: -0.04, 13.9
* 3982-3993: -0.15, 13.8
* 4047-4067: -0.03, 14.1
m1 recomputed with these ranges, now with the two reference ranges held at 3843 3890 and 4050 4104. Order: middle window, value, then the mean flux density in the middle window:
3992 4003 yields -0.18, 14.5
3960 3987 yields 0.34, 8.5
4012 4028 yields -0.16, 14.8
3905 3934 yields 0.13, 9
